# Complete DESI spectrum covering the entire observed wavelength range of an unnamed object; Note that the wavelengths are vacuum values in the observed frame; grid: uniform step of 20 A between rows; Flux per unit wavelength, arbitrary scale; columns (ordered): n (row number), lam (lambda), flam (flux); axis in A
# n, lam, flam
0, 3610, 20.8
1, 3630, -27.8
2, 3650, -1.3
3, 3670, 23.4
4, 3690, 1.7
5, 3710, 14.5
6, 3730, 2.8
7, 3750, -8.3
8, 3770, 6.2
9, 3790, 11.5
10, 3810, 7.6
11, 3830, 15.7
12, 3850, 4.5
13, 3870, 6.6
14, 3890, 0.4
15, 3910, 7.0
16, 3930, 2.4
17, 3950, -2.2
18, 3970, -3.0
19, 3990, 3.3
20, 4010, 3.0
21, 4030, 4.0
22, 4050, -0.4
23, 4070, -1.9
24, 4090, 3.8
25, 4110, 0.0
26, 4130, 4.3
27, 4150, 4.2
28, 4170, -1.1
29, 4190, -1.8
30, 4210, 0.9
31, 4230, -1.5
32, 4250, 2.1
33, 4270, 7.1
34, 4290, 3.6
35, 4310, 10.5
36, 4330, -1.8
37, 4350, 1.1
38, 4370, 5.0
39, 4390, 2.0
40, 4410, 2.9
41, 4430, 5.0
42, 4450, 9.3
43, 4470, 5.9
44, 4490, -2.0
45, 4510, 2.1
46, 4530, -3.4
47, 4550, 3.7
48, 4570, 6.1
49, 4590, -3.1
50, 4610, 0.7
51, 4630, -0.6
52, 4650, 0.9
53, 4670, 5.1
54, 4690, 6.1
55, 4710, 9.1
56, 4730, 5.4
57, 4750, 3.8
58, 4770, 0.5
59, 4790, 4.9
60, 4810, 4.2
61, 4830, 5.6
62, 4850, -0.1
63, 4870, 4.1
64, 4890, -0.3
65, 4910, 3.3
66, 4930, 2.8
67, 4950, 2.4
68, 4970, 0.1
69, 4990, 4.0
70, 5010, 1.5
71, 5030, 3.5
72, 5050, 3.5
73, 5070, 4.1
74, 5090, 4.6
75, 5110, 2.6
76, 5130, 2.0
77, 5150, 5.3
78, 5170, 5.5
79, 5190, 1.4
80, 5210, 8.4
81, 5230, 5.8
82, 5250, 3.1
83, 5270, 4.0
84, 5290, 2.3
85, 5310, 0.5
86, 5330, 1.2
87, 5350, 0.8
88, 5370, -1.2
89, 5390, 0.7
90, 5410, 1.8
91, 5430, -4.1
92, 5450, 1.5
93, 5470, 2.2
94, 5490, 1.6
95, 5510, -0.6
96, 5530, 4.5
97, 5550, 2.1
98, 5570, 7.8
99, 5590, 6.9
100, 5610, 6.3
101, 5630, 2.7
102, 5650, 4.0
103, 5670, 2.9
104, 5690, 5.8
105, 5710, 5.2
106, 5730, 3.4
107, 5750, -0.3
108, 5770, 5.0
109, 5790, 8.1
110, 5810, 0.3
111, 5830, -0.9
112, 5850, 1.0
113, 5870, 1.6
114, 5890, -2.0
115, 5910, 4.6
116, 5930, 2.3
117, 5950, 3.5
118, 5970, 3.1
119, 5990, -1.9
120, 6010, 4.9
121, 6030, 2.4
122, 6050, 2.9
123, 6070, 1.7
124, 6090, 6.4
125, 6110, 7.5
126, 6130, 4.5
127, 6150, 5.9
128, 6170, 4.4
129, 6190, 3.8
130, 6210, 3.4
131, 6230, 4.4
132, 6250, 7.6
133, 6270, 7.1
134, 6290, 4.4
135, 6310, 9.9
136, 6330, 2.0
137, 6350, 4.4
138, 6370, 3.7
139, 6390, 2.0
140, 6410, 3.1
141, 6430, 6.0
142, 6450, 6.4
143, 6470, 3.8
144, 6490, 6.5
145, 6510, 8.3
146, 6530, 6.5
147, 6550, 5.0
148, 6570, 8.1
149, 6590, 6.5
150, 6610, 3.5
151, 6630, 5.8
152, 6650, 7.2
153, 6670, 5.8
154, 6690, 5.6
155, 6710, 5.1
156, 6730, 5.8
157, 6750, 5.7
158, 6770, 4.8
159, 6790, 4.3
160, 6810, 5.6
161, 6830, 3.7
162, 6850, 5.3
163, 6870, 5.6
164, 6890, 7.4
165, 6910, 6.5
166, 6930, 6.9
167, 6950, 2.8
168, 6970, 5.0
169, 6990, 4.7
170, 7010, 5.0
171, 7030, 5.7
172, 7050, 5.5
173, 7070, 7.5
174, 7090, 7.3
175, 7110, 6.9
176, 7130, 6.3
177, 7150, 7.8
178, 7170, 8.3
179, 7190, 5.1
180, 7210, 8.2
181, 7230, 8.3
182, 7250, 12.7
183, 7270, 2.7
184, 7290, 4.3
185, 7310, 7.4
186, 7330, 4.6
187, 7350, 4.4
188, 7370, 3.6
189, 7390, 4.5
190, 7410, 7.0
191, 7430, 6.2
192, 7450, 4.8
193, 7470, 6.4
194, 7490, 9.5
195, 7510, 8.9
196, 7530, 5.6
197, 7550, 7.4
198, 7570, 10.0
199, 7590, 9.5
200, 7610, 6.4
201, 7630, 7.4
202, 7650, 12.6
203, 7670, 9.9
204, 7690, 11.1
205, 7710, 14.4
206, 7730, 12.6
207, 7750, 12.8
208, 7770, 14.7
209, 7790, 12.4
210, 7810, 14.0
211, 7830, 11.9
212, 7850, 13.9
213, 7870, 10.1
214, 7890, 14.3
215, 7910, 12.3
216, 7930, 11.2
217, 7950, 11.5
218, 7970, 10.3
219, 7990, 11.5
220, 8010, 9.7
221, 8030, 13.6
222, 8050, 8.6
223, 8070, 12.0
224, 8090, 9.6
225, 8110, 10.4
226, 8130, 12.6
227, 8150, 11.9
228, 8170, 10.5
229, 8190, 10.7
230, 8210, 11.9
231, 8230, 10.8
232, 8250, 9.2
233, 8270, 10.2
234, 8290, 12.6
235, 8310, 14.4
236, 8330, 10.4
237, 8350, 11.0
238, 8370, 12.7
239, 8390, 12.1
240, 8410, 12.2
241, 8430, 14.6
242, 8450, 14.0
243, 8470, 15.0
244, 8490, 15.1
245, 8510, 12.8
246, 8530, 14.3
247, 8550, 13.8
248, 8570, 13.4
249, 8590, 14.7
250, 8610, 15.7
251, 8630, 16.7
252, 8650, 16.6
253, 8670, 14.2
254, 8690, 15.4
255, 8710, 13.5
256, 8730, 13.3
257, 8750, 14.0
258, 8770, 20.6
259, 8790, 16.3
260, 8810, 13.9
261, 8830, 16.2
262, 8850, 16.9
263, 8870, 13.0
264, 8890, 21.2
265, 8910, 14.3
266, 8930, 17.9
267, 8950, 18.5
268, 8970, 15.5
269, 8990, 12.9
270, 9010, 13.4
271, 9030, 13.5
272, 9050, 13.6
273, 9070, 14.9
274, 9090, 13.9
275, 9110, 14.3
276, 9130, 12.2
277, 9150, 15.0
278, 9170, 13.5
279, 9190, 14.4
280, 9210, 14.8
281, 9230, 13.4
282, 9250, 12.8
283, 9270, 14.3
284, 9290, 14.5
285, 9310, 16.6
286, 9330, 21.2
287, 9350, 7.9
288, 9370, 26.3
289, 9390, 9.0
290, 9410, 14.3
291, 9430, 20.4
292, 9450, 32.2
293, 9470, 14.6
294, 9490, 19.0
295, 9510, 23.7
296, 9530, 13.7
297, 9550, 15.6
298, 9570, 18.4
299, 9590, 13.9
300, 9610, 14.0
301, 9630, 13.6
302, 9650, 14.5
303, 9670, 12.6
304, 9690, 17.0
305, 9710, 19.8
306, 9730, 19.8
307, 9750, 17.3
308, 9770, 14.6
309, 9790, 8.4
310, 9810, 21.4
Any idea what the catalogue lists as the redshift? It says 0.92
